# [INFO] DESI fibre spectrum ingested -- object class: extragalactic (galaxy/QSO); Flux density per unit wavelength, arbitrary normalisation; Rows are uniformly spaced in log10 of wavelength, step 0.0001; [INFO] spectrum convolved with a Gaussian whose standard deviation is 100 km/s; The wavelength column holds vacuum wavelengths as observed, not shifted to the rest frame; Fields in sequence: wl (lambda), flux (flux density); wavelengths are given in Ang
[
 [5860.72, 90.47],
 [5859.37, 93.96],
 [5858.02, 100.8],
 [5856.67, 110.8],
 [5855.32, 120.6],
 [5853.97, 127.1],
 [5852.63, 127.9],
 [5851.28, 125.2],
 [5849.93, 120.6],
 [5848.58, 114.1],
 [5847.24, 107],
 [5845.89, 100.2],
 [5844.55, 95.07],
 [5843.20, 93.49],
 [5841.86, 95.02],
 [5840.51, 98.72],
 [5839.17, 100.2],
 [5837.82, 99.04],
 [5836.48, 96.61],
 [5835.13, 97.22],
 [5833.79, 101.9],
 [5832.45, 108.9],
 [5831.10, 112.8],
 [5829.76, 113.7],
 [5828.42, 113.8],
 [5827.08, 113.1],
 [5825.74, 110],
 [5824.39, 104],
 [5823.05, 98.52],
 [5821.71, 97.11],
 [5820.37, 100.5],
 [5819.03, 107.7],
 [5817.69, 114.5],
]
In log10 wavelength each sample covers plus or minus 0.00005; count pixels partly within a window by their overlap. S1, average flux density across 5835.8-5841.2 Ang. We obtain 98.5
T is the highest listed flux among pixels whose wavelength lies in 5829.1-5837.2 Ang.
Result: 113.7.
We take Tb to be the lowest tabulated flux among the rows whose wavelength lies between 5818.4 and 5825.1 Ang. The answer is 97.11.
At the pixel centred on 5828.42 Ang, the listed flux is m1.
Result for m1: 113.8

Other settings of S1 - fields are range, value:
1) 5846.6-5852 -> 117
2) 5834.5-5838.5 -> 97.4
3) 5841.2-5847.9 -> 98.2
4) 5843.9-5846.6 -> 97.8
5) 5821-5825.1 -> 99.8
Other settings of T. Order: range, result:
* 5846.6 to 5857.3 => 127.9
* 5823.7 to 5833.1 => 113.8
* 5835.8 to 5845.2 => 100.2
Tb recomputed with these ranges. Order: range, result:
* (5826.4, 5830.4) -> 113.1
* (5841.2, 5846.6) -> 93.49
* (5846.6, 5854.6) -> 107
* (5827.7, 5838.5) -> 96.61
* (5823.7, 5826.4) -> 104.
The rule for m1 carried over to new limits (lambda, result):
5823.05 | 98.52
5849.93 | 120.6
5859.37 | 93.96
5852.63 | 127.9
